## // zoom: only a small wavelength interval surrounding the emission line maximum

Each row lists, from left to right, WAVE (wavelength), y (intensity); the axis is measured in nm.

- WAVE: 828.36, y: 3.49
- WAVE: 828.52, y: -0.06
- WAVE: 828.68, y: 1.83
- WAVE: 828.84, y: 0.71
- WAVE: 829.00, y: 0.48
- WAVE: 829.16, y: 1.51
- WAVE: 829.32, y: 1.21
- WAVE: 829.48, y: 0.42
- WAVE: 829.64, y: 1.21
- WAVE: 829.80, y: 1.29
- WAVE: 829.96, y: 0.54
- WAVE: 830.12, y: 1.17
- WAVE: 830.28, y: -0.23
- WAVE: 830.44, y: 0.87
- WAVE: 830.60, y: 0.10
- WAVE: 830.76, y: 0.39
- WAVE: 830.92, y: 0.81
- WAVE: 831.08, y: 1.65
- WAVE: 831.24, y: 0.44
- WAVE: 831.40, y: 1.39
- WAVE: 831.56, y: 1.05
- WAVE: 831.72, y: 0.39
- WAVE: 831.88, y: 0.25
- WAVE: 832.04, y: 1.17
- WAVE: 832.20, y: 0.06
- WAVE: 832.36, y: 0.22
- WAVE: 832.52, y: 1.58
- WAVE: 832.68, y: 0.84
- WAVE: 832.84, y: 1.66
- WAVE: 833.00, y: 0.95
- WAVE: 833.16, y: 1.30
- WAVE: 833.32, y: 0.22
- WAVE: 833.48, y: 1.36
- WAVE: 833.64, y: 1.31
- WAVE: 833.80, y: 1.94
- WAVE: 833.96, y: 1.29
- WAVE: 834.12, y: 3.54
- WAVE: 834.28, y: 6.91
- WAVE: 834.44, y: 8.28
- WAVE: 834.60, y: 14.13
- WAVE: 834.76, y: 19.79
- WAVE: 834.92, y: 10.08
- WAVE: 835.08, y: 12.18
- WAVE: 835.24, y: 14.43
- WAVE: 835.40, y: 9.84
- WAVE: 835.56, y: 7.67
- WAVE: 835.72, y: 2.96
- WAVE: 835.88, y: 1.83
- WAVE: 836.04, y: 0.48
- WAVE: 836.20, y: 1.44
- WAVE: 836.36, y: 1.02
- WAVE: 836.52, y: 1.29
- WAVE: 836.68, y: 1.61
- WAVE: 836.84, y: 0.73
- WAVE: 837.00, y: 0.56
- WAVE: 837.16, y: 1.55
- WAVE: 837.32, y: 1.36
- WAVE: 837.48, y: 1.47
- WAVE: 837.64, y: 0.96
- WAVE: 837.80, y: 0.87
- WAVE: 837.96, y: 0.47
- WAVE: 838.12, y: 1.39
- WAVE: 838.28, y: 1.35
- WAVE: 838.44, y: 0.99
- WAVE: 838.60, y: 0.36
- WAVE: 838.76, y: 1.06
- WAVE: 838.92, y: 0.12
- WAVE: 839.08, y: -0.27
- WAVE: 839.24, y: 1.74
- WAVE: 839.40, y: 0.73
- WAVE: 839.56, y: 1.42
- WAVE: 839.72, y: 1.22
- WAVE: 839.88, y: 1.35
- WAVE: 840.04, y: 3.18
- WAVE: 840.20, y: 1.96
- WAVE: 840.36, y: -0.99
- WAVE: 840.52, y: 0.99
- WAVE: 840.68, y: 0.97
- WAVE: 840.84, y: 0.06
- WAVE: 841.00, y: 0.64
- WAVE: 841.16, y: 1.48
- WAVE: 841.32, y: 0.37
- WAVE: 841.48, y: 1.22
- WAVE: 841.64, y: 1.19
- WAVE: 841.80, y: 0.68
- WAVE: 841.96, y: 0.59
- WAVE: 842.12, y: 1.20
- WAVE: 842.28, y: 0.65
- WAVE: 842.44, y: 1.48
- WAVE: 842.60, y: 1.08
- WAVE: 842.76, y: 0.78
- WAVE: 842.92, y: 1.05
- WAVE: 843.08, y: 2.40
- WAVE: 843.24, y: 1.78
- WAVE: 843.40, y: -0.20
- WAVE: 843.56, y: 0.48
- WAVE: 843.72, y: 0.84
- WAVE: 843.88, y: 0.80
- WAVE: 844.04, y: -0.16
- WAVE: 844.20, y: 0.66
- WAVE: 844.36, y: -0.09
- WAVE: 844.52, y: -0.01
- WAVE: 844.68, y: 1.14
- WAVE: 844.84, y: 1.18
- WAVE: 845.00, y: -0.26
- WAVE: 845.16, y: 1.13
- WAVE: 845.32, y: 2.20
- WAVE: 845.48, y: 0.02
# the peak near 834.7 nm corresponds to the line [O II]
